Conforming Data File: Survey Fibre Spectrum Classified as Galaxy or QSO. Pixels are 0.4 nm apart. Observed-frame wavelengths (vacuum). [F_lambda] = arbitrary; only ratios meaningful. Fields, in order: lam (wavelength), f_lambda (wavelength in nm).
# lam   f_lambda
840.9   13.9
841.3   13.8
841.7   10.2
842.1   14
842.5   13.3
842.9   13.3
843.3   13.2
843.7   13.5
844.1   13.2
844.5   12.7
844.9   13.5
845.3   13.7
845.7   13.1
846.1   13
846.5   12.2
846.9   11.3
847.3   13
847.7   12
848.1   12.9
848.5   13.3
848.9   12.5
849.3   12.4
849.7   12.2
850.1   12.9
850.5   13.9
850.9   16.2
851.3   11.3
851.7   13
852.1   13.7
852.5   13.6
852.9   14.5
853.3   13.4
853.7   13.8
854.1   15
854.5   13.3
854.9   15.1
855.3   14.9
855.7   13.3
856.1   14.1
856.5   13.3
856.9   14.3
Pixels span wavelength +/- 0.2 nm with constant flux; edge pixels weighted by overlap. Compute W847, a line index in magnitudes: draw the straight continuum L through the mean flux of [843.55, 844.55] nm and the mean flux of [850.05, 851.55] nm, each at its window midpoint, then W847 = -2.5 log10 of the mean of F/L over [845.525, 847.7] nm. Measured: 0.07 mag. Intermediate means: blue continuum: 13.2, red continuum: 13.6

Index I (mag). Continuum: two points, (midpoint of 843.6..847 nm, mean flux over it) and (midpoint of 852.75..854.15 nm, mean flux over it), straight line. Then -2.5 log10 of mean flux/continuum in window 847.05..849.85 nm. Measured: 0.07 mag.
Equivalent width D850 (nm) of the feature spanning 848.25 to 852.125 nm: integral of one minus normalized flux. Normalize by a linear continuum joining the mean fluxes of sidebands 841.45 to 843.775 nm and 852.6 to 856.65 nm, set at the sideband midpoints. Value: 0.15 nm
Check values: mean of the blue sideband 12.9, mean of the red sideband 14.1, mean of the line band 13.1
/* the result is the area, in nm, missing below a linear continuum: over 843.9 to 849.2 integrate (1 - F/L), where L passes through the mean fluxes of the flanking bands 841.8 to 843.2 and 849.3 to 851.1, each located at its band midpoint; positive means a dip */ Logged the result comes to 0.27 nm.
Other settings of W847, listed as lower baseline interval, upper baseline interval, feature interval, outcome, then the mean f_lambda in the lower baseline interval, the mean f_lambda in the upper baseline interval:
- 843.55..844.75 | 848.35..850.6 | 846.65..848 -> 0.07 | 13.1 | 12.8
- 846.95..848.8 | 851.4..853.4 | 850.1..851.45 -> -0.04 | 12.7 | 13.5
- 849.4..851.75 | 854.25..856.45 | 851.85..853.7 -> -0.01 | 13.2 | 14.1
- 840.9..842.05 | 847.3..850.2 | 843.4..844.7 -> -0.05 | 12.6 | 12.6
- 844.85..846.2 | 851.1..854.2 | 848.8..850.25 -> 0.08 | 13.3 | 13.5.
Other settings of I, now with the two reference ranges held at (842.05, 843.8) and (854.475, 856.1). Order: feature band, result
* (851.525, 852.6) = 0.047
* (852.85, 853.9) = 0.023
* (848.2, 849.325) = 0.082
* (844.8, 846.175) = 0.019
